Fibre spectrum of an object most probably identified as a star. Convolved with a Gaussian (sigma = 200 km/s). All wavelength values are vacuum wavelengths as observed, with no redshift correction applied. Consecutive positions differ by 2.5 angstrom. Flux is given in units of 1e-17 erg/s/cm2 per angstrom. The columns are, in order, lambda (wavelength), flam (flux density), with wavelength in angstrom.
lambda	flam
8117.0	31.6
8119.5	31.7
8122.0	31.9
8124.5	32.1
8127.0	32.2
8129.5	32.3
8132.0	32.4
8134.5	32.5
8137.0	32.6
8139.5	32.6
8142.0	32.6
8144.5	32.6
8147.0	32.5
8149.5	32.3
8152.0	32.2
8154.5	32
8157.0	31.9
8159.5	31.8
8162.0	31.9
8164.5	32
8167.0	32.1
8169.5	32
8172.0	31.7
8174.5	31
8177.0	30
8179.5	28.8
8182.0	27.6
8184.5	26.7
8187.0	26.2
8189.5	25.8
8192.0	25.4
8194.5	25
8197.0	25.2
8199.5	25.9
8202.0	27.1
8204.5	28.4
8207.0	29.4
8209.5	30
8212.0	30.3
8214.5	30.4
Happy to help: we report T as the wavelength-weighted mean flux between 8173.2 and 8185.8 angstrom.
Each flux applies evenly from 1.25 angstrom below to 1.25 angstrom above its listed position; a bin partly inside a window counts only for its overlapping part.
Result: 28.8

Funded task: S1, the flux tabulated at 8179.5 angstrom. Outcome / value 28.8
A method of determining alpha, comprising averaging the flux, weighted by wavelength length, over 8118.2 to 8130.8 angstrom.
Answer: 32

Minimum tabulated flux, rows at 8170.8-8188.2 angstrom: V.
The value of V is 26.2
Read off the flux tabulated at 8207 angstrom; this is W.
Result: 29.4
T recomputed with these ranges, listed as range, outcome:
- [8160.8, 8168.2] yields 32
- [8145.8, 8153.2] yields 32.3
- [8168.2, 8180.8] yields 30.7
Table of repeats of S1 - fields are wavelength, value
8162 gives 31.9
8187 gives 26.2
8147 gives 32.5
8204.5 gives 28.4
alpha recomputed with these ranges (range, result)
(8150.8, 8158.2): 32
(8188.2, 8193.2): 25.6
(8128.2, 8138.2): 32.4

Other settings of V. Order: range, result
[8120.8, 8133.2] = 31.9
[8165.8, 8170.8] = 32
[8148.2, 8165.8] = 31.8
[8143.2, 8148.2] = 32.5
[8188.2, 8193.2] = 25.4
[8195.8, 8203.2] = 25.2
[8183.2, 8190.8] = 25.8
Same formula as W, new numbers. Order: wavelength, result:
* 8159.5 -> 31.8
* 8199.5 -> 25.9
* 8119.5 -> 31.7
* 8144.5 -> 32.6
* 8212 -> 30.3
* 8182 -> 27.6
